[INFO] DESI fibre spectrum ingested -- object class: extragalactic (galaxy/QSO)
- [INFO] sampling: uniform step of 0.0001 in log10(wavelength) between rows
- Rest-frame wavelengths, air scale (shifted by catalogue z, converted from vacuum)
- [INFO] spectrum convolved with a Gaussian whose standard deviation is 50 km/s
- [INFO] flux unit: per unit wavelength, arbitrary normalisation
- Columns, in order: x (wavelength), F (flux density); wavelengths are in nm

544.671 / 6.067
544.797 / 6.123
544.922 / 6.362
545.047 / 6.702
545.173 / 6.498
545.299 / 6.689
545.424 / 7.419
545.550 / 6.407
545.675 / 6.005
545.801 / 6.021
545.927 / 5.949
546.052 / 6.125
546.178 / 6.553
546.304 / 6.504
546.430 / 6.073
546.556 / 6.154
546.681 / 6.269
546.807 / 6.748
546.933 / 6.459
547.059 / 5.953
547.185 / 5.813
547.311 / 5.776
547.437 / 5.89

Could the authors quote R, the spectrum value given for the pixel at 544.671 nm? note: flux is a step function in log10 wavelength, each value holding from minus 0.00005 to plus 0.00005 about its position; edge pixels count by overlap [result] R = 6.067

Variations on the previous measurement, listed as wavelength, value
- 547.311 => 5.776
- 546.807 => 6.748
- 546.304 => 6.504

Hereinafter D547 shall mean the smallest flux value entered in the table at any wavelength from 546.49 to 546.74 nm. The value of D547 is 6.154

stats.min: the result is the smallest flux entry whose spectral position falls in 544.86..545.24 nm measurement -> 6.362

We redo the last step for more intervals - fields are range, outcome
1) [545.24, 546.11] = 5.949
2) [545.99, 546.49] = 6.073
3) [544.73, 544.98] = 6.123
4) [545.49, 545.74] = 6.005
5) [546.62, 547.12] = 5.953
